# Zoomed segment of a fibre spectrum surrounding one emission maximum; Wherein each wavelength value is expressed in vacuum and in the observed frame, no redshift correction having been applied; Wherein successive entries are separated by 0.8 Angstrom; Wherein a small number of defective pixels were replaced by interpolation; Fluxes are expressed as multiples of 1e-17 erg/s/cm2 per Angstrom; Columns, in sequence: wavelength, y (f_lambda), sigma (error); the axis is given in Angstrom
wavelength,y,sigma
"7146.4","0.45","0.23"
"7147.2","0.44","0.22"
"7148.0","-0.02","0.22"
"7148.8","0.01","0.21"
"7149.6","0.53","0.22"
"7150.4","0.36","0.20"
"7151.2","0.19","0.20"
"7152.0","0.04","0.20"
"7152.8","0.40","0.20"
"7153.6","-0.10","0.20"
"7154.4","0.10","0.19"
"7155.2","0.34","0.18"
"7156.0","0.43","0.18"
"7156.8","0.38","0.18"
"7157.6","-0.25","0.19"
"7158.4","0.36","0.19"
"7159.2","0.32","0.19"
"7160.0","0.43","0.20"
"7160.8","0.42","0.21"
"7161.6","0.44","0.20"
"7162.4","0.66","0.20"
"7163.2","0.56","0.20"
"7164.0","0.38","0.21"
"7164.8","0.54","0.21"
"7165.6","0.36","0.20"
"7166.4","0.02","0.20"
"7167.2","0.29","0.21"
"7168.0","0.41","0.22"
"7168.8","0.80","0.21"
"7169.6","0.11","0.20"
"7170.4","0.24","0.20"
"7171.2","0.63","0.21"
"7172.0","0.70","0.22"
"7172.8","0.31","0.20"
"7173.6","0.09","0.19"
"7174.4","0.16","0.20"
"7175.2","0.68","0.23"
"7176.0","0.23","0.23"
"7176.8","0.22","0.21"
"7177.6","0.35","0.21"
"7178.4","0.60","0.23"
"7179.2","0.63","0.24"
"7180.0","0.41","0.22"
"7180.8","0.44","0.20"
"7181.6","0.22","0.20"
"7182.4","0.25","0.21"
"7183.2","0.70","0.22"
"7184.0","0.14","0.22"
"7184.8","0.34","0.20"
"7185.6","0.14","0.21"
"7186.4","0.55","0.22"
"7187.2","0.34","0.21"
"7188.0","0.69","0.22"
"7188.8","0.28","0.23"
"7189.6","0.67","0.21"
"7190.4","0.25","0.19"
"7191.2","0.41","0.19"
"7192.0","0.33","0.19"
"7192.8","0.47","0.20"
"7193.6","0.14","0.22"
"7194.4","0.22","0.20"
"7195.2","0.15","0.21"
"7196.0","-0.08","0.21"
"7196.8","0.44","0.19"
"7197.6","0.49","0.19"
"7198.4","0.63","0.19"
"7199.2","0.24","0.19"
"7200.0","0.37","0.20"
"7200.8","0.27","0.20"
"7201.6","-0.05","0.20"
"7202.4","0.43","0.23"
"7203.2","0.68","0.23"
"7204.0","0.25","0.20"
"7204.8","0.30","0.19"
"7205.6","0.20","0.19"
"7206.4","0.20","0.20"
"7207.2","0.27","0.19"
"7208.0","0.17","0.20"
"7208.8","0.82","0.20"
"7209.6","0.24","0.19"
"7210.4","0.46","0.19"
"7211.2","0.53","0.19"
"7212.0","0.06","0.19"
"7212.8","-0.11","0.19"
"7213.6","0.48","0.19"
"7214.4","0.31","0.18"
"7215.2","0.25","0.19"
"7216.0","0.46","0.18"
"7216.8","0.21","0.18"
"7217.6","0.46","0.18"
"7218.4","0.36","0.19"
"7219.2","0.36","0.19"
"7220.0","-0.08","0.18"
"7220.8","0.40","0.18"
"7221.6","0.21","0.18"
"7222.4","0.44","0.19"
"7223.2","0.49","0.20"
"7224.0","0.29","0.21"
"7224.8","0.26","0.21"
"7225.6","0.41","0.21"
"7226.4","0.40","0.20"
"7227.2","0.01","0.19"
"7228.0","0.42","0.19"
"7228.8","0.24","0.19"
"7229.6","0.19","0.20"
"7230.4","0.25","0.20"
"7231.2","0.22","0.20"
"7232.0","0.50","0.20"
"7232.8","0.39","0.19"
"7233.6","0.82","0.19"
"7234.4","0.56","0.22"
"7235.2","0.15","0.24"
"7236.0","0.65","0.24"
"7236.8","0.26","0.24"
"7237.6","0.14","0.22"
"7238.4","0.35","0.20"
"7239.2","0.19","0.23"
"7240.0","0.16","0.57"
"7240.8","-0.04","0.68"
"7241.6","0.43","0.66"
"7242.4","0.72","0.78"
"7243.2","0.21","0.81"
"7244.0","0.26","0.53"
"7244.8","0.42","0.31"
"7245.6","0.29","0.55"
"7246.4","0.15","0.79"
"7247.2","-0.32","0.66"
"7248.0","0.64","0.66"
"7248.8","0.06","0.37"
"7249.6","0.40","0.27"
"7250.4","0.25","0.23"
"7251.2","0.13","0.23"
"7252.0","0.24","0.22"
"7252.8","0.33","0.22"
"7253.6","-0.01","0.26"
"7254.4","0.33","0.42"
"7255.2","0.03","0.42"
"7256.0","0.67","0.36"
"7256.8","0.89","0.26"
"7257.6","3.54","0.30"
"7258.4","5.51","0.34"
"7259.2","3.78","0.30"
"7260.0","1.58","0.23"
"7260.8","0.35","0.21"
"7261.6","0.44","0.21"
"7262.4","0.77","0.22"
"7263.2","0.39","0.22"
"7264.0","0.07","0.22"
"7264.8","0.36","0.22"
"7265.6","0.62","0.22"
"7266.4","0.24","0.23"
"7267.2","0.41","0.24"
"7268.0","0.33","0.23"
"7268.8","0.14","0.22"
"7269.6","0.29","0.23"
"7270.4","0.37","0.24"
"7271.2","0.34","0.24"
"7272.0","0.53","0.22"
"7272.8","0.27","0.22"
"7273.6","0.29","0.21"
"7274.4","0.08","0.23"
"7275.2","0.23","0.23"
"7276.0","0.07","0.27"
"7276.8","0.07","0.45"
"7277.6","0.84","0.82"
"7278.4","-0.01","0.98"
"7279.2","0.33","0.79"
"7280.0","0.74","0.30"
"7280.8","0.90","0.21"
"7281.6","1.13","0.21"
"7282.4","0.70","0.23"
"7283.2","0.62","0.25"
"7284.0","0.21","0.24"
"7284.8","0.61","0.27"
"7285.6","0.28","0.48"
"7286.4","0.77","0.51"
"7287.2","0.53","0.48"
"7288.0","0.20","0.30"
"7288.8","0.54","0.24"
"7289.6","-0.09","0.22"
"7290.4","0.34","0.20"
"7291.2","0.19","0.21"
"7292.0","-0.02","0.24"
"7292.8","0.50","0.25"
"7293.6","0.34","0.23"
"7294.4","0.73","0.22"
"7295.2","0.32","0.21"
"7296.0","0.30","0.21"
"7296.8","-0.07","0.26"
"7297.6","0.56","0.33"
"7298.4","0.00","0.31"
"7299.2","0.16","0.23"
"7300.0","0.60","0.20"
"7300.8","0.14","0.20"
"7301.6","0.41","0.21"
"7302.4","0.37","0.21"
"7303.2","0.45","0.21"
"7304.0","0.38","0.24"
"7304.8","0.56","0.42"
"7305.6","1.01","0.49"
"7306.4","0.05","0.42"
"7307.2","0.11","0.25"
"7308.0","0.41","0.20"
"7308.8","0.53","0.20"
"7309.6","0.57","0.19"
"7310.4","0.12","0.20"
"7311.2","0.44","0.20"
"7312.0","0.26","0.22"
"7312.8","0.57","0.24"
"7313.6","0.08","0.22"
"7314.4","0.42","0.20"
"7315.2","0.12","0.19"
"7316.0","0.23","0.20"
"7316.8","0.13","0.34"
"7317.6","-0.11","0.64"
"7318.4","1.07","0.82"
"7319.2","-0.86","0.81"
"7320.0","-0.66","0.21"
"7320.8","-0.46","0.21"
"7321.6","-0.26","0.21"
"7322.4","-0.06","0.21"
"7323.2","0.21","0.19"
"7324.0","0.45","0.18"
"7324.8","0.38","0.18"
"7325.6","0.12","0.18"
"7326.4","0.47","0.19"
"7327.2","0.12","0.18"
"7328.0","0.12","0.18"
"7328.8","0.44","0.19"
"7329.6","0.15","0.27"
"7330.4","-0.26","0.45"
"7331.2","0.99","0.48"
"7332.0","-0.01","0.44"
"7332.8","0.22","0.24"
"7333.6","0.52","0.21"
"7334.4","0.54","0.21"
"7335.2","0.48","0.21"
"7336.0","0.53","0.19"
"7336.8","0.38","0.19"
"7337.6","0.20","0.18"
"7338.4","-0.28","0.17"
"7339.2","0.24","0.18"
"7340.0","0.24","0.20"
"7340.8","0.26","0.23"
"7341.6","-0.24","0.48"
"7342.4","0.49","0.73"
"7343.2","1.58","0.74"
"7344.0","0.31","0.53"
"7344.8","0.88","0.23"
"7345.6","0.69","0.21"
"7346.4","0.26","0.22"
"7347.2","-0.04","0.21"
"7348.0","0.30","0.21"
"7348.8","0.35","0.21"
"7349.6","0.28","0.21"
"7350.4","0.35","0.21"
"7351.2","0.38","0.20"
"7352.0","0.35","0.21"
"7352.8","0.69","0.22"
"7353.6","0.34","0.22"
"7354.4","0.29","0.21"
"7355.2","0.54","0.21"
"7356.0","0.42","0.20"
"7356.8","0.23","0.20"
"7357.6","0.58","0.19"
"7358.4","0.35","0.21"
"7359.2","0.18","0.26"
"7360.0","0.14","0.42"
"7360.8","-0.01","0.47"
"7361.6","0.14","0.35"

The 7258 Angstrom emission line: H-alpha 6563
